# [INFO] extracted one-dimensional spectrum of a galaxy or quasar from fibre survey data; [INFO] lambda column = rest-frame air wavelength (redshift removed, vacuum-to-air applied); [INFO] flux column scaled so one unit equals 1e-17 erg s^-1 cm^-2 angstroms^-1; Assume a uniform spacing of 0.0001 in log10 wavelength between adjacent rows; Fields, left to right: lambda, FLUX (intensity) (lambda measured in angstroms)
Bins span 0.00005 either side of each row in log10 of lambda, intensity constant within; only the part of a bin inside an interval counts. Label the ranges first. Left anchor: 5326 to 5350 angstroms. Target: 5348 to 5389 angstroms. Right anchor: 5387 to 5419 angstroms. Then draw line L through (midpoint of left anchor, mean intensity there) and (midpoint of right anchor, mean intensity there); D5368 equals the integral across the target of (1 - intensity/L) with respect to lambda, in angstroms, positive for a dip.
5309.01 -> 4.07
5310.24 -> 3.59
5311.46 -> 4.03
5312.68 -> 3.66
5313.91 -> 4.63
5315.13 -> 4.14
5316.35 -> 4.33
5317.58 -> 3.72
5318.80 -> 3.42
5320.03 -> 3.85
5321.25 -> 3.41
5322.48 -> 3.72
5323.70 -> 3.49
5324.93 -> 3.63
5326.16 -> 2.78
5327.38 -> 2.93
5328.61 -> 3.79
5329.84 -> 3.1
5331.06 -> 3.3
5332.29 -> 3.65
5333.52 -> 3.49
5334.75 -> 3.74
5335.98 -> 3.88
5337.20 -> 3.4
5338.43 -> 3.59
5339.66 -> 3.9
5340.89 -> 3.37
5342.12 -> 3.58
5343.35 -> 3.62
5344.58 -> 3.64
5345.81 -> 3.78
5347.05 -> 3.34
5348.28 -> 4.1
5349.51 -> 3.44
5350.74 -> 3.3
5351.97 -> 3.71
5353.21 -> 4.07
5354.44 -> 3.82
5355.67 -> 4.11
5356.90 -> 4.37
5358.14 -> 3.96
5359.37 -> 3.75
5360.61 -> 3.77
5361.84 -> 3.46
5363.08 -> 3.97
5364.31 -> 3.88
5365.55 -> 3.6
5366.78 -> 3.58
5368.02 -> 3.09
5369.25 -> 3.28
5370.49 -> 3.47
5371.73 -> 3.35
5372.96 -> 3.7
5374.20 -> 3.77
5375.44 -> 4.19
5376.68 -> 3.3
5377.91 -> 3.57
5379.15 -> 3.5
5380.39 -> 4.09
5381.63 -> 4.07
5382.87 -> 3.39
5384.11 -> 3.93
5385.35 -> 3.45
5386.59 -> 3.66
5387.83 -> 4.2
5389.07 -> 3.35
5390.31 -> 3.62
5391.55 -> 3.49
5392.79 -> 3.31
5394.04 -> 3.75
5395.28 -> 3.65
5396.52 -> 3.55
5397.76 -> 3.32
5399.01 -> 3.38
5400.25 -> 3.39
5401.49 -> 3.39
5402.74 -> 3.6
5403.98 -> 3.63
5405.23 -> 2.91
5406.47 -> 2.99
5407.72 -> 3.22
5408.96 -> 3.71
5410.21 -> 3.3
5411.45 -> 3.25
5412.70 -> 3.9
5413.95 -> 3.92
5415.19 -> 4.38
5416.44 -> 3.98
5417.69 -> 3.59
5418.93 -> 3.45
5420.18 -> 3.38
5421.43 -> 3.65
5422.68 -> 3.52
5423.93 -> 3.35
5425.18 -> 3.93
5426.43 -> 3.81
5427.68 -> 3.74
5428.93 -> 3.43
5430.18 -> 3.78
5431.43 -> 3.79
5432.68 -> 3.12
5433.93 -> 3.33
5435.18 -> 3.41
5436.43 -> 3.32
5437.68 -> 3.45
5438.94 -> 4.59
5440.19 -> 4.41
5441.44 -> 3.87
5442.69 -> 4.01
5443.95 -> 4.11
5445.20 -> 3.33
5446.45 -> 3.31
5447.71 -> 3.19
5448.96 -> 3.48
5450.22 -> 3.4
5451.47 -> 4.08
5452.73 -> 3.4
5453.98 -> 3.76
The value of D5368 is -2.0 angstroms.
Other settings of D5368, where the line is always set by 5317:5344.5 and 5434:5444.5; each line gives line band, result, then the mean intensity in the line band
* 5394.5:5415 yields 1.6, 3.47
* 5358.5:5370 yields 0.1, 3.6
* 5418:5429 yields 0.6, 3.59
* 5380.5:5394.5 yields 0.1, 3.67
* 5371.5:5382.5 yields -0.2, 3.73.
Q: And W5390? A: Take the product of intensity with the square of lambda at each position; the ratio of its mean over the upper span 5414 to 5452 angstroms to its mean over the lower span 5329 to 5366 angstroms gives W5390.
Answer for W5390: 1.0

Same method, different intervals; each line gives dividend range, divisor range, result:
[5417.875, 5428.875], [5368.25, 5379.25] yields 1.03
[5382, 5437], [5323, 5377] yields 1.00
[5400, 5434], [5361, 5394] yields 0.99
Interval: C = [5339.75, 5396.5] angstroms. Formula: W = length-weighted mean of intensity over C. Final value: 3.68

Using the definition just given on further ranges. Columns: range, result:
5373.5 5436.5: 3.58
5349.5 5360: 3.86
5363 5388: 3.65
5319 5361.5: 3.63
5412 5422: 3.78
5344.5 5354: 3.67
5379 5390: 3.74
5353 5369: 3.79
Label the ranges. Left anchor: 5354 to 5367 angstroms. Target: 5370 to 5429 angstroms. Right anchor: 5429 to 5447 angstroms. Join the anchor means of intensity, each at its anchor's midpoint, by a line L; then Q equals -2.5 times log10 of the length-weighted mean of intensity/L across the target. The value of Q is 0.05 mag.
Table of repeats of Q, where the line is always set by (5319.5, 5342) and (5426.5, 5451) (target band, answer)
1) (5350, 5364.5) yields -0.090 mag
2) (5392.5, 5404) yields 0.029 mag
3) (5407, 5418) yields -0.024 mag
